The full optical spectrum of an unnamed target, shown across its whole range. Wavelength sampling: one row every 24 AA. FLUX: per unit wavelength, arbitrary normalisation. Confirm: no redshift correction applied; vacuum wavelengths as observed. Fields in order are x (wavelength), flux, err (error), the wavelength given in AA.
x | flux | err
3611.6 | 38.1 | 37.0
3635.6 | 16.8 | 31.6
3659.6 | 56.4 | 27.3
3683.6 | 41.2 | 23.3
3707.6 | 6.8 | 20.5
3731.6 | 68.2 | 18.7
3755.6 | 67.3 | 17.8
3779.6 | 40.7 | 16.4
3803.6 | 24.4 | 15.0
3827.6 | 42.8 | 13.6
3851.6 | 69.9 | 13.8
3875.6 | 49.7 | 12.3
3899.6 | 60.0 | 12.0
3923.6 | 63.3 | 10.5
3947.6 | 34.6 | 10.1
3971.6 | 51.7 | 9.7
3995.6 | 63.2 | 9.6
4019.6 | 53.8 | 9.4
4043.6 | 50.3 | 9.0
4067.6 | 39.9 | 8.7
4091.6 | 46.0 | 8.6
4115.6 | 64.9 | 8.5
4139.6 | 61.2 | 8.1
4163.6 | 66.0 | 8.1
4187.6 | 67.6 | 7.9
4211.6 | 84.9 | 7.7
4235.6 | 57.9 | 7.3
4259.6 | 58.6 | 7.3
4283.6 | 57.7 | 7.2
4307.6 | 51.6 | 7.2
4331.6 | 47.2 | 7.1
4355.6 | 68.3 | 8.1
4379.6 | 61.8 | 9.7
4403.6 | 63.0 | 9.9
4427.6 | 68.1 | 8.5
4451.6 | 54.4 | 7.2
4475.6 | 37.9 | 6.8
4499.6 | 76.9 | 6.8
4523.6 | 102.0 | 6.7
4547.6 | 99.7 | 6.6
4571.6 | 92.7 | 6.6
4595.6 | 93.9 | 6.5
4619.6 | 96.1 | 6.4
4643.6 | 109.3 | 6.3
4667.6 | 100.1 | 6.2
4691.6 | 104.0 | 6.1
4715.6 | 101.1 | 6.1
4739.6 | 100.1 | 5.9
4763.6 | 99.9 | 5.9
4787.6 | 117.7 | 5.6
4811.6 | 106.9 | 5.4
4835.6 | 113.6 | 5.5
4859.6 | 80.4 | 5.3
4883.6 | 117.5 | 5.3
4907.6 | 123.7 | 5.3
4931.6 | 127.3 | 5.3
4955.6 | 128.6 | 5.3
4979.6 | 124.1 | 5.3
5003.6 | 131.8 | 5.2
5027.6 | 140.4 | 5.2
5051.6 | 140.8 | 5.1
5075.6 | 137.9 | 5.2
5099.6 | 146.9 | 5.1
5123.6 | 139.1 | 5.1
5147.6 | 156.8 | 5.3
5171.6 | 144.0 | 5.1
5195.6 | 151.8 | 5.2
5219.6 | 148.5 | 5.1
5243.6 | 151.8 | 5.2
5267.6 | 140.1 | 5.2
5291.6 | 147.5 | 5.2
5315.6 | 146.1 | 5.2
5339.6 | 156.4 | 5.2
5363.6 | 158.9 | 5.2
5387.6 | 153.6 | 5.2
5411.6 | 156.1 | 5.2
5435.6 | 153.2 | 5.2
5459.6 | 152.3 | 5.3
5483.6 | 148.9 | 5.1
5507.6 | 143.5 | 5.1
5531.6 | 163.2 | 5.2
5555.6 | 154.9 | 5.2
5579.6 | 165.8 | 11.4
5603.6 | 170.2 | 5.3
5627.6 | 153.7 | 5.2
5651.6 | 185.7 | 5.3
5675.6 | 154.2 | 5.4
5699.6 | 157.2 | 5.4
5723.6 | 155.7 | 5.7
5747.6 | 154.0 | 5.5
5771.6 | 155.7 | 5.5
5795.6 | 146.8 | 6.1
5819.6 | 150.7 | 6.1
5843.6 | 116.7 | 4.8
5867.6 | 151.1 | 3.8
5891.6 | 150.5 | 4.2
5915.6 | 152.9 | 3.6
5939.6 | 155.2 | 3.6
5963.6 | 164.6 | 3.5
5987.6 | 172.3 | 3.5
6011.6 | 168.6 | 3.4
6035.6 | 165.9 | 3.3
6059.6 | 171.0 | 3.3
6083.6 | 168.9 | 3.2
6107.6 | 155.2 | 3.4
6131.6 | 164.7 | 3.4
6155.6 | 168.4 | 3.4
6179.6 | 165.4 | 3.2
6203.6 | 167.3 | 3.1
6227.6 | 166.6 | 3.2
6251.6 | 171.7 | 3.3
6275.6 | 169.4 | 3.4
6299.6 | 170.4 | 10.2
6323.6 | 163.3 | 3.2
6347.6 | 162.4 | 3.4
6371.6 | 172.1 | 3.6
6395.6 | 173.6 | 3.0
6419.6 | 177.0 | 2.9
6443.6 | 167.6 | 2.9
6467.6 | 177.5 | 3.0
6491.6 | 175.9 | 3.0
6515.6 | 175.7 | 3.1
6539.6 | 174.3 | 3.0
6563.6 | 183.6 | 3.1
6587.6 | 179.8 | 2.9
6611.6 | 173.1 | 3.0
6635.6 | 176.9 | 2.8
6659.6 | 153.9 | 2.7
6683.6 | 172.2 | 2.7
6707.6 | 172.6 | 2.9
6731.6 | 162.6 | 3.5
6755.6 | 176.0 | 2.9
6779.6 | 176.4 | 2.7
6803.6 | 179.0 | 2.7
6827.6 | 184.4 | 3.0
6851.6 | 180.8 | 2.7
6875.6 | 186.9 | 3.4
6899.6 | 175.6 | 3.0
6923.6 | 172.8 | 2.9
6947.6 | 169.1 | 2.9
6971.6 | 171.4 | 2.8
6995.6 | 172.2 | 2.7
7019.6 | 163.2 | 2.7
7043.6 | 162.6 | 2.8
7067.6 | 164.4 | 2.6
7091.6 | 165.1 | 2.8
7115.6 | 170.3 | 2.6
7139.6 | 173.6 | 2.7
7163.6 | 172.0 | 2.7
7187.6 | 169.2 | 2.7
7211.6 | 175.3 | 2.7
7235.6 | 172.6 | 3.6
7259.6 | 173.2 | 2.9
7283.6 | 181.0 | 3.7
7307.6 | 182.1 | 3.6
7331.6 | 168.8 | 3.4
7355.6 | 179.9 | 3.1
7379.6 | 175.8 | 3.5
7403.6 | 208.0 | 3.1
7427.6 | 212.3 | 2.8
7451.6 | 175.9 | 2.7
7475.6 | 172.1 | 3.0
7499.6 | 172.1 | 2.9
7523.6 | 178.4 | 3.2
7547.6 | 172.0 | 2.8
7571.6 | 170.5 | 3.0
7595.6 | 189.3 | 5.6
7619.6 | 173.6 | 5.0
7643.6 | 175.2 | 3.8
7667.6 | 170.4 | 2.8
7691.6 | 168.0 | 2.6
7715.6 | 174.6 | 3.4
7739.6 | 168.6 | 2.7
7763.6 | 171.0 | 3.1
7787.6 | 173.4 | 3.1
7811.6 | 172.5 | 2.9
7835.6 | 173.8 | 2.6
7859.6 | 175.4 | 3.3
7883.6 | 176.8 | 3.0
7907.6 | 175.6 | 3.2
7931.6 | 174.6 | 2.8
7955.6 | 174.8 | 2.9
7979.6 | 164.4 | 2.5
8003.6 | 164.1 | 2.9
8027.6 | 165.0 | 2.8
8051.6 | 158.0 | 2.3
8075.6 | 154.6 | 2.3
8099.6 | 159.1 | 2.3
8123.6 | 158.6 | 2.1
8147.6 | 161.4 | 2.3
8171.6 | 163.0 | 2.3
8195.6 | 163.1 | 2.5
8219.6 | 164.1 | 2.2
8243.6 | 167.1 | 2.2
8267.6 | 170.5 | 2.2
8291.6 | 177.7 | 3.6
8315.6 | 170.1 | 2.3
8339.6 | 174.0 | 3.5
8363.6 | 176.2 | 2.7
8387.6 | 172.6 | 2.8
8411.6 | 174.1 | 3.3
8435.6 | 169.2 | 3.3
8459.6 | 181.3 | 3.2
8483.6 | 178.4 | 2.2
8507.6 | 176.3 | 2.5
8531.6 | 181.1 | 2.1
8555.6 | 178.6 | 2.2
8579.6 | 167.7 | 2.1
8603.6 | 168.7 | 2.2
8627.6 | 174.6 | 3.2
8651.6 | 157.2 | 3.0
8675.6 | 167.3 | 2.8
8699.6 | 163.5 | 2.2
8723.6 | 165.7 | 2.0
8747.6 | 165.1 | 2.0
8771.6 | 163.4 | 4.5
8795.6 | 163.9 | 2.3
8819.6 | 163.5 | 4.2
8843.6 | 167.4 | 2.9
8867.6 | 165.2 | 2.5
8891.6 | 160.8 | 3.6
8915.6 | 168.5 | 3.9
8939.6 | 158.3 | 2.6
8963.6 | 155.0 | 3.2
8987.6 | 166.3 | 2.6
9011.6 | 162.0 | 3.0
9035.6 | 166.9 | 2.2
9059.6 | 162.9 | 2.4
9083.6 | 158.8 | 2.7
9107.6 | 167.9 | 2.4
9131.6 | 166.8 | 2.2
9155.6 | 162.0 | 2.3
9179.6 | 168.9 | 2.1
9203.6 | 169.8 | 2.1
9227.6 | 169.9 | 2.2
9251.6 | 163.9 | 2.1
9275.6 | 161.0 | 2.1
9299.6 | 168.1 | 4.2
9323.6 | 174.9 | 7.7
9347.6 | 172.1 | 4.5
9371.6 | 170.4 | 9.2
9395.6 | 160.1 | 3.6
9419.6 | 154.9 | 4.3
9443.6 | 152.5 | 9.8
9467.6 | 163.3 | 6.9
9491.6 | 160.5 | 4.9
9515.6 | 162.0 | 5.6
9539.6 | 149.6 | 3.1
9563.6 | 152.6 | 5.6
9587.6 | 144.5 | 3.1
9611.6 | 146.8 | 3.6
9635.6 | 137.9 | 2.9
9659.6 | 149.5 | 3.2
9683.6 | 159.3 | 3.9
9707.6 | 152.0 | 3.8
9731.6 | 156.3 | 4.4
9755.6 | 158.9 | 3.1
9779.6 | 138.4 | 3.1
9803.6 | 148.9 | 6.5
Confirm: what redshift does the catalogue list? 0.129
